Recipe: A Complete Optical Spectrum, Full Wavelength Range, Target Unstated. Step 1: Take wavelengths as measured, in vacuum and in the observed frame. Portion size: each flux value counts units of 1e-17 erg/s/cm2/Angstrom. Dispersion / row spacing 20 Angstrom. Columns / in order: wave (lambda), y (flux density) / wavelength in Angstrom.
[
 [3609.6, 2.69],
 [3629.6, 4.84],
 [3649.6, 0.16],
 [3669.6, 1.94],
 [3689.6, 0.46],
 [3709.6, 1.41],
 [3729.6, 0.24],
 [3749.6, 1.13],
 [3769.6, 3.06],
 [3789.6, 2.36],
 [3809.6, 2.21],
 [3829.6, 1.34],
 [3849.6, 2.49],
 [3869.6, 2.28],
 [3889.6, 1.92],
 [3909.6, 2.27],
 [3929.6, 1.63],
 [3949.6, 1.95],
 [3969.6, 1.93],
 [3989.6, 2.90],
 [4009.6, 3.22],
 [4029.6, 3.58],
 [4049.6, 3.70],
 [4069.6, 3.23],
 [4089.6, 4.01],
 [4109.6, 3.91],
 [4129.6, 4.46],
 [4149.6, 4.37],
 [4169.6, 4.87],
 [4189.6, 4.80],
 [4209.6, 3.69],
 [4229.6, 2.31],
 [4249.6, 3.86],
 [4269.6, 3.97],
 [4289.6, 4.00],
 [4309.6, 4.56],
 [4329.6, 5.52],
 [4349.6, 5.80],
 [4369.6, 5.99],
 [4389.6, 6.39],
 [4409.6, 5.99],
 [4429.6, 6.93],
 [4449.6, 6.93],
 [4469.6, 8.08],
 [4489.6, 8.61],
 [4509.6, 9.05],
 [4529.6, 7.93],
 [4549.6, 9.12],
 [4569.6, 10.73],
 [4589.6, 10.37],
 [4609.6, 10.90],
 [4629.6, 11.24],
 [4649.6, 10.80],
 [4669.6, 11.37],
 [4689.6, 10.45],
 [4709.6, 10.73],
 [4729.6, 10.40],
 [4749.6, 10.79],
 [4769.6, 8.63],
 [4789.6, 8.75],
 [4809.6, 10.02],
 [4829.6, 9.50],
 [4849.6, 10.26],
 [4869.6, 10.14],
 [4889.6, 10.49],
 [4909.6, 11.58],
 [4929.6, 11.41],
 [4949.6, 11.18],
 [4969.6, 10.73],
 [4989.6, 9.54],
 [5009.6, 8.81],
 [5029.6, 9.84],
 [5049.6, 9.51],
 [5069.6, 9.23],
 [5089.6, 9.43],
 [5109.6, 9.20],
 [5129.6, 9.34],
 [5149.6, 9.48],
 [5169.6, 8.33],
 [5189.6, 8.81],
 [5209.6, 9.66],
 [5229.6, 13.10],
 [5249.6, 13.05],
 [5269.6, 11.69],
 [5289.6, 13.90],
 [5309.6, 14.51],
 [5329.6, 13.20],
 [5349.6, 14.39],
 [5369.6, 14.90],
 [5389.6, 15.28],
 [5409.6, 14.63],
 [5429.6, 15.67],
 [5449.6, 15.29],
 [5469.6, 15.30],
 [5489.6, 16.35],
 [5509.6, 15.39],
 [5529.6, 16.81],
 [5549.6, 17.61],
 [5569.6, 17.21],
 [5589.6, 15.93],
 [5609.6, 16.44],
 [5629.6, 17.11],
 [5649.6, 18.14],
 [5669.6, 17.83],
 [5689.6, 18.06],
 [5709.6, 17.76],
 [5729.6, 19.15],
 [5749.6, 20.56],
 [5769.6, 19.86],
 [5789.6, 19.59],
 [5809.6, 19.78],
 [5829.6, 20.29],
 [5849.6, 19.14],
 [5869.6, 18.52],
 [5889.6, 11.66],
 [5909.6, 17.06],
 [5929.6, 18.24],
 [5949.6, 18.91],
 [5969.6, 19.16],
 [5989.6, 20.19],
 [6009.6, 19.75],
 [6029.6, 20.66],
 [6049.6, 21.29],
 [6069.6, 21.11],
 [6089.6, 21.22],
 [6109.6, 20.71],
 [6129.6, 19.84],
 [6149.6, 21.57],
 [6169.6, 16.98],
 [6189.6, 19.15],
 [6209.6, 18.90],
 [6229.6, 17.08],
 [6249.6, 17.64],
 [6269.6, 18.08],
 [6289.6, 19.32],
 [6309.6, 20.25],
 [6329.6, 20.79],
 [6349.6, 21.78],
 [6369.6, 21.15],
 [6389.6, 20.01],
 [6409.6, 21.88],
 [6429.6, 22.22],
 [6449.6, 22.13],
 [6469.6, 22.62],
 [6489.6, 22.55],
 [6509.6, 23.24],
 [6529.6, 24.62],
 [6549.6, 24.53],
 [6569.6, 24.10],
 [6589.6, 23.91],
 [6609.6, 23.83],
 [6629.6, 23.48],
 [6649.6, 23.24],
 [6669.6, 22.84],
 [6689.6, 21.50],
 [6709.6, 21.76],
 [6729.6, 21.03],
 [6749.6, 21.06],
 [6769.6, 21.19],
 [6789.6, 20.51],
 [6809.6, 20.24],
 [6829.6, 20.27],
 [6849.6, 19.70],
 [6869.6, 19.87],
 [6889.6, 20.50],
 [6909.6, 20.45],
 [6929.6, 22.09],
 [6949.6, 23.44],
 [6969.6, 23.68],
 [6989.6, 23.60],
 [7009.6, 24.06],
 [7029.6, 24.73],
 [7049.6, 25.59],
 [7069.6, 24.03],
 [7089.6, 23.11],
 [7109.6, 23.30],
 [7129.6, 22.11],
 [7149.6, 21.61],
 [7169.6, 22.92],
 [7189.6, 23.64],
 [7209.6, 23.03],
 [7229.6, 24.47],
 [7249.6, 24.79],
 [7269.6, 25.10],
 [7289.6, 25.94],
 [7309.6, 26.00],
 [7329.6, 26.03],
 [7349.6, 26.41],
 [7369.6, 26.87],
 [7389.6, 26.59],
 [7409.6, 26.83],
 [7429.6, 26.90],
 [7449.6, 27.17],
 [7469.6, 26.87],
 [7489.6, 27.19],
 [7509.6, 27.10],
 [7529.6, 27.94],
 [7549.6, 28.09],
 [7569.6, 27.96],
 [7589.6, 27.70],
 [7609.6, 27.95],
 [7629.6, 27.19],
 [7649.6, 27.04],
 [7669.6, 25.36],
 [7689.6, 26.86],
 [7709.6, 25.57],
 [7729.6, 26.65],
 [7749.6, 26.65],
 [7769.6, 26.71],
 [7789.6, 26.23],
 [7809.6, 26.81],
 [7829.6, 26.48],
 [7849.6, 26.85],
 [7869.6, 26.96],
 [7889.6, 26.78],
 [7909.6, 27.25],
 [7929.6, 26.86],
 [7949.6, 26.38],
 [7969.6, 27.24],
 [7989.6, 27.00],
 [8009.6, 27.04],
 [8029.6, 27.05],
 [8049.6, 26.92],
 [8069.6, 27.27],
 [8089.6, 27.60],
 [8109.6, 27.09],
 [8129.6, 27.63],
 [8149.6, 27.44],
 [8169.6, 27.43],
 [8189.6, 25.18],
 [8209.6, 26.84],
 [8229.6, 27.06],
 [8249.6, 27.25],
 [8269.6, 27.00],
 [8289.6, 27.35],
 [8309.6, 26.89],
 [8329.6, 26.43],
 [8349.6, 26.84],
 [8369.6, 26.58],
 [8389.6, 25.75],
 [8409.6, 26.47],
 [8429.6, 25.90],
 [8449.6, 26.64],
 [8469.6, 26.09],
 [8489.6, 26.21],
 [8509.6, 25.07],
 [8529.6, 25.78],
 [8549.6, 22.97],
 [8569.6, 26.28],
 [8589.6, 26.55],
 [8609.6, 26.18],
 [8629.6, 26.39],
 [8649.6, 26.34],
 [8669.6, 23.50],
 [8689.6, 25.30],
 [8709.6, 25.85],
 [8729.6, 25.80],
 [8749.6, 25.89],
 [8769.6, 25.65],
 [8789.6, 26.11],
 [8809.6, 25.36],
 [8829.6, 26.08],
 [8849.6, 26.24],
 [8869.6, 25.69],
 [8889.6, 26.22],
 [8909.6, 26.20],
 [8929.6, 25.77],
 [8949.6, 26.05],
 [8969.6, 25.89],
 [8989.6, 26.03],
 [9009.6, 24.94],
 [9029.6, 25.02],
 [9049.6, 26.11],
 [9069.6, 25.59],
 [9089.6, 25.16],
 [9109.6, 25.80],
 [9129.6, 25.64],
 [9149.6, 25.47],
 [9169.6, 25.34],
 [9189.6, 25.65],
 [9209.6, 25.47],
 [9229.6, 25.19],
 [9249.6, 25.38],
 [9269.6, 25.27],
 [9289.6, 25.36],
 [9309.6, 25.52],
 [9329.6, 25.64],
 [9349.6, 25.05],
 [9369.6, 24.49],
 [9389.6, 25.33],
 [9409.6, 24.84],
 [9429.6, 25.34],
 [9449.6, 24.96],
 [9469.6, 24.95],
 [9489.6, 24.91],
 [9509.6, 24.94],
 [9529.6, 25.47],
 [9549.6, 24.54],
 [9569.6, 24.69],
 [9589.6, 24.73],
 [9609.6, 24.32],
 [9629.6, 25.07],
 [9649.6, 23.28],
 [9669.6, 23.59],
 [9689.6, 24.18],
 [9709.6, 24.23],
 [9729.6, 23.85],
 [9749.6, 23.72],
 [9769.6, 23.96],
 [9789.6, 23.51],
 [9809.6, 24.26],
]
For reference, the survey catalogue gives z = 0.000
